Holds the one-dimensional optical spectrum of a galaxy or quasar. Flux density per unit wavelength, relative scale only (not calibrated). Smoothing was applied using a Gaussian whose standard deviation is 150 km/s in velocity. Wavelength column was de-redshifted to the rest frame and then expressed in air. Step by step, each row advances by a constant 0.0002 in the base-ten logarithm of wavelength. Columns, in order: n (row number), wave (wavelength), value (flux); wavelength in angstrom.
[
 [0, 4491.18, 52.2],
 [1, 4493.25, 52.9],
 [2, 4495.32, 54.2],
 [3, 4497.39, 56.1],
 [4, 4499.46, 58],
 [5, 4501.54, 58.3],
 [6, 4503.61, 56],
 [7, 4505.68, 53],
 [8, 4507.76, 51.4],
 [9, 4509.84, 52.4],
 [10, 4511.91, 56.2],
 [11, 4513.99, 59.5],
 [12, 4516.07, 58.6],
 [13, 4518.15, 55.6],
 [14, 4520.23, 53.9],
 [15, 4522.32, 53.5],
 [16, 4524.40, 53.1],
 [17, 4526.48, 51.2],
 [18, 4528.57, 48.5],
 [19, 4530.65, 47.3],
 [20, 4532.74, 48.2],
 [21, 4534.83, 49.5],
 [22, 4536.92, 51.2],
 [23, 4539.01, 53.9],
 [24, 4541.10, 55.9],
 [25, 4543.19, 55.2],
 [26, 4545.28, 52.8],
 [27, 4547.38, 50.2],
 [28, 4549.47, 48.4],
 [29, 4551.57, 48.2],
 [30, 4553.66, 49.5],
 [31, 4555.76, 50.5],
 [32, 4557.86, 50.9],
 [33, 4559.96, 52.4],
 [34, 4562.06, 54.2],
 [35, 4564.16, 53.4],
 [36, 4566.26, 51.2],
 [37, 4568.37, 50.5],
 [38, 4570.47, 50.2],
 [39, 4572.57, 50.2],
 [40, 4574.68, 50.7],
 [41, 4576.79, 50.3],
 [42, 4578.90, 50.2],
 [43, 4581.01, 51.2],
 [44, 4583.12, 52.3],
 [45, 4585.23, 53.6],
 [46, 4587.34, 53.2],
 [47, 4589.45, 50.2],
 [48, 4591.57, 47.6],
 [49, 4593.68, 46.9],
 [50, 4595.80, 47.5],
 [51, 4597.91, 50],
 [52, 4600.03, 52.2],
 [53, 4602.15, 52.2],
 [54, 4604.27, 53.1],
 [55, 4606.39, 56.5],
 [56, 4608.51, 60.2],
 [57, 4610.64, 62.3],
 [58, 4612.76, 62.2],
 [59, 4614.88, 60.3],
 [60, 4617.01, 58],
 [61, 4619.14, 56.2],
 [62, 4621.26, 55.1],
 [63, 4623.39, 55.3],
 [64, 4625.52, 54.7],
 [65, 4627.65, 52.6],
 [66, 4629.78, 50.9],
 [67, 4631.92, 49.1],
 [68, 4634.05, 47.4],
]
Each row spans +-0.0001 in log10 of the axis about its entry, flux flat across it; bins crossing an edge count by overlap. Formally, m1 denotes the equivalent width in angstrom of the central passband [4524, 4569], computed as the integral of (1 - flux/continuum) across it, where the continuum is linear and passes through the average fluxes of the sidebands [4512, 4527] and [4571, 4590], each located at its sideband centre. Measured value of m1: 2.0 angstrom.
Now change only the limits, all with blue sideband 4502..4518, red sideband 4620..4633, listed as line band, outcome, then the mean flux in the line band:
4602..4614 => -1.1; 58.2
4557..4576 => 1.0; 51.5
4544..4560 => 1.2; 50.3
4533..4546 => 0.5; 52.8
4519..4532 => 0.9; 51.2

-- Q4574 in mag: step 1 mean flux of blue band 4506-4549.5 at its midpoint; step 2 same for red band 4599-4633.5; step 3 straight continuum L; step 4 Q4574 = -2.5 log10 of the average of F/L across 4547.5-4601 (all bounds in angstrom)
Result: 0.08 mag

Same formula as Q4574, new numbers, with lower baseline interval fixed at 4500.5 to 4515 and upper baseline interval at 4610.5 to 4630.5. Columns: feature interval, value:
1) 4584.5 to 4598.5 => 0.13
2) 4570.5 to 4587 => 0.10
